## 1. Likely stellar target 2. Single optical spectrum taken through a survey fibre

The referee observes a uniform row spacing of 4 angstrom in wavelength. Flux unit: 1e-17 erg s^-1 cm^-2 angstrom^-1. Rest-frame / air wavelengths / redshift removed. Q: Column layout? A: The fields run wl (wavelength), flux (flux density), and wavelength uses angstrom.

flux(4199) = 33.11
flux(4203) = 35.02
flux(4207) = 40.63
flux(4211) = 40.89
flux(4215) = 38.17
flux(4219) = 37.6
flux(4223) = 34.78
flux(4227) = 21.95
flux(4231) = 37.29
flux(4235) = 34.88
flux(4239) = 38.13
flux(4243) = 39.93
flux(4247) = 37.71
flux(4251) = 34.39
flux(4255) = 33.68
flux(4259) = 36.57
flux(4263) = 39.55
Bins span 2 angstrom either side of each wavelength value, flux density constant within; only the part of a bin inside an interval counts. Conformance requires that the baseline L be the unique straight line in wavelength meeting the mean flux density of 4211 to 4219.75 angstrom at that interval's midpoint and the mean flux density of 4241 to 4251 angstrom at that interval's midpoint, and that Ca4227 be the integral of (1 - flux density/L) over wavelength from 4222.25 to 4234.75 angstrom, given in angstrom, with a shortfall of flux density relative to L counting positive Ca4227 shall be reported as 2.2 angstrom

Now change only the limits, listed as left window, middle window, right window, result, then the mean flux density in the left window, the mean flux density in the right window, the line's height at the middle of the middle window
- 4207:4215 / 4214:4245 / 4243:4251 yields 2.8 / 40.1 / 37.4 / 38.8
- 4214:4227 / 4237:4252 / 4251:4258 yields -1.5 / 34.5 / 34.3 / 34.3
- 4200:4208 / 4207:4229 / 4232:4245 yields 1.1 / 36.9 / 37.6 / 37.2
